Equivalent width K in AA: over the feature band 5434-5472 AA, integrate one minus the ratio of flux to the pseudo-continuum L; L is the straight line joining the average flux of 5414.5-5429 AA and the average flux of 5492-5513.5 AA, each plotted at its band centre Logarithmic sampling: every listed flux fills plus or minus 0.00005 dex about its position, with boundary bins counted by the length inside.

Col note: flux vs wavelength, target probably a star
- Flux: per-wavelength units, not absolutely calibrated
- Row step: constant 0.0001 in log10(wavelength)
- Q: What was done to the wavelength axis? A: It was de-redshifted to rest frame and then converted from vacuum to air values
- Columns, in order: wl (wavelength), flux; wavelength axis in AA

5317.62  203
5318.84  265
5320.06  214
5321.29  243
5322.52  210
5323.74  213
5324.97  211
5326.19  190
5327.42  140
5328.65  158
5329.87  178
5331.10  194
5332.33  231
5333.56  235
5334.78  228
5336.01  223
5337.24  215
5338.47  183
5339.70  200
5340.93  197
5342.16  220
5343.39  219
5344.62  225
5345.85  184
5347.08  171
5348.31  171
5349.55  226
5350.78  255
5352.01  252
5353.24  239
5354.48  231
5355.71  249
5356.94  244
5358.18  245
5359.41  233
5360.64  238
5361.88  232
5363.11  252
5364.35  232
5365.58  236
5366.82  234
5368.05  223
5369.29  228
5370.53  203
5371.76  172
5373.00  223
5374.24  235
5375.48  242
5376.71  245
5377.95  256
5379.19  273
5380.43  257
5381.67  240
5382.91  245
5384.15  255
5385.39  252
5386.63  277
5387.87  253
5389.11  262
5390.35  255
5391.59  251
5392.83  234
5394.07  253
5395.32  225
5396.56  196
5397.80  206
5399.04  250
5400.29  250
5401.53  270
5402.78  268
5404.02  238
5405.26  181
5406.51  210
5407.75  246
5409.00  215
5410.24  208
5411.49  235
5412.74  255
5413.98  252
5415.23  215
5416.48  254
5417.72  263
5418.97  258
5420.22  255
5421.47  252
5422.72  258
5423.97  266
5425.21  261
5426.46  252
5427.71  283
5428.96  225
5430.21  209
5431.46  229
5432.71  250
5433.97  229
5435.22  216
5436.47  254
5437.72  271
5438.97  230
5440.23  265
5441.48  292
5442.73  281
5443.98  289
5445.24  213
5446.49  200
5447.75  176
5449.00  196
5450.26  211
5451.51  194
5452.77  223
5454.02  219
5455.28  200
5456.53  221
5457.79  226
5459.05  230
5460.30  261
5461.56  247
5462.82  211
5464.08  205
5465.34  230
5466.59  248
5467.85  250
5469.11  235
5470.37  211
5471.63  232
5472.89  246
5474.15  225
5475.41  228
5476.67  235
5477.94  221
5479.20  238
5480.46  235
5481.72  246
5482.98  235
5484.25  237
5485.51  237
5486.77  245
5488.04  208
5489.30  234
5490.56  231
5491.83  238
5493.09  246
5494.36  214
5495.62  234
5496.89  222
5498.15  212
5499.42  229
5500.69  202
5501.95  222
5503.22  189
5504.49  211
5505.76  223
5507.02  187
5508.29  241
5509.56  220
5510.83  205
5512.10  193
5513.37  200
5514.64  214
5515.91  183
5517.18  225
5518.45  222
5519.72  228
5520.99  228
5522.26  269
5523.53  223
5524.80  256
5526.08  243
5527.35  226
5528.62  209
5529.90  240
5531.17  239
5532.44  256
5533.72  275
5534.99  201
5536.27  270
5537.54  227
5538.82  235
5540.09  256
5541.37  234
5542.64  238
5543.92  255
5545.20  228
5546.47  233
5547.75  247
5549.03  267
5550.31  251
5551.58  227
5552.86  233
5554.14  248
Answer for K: 1.3 AA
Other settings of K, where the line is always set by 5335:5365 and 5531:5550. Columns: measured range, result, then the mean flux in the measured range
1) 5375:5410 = -2.4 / 243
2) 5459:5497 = 0.7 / 233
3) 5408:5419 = -0.4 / 239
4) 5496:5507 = 1.2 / 213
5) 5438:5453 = 0.1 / 232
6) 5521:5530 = 0.2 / 237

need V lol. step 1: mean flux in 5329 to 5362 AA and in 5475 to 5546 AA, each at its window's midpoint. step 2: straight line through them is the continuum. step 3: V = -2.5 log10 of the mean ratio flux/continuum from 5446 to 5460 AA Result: 0.07 mag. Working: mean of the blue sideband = 219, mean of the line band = 210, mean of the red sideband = 229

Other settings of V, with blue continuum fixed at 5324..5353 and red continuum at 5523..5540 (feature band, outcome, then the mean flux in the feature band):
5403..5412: -0.02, 221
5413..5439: -0.12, 247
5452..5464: 0.01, 225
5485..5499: 0.01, 229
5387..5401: -0.12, 240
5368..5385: -0.12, 236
